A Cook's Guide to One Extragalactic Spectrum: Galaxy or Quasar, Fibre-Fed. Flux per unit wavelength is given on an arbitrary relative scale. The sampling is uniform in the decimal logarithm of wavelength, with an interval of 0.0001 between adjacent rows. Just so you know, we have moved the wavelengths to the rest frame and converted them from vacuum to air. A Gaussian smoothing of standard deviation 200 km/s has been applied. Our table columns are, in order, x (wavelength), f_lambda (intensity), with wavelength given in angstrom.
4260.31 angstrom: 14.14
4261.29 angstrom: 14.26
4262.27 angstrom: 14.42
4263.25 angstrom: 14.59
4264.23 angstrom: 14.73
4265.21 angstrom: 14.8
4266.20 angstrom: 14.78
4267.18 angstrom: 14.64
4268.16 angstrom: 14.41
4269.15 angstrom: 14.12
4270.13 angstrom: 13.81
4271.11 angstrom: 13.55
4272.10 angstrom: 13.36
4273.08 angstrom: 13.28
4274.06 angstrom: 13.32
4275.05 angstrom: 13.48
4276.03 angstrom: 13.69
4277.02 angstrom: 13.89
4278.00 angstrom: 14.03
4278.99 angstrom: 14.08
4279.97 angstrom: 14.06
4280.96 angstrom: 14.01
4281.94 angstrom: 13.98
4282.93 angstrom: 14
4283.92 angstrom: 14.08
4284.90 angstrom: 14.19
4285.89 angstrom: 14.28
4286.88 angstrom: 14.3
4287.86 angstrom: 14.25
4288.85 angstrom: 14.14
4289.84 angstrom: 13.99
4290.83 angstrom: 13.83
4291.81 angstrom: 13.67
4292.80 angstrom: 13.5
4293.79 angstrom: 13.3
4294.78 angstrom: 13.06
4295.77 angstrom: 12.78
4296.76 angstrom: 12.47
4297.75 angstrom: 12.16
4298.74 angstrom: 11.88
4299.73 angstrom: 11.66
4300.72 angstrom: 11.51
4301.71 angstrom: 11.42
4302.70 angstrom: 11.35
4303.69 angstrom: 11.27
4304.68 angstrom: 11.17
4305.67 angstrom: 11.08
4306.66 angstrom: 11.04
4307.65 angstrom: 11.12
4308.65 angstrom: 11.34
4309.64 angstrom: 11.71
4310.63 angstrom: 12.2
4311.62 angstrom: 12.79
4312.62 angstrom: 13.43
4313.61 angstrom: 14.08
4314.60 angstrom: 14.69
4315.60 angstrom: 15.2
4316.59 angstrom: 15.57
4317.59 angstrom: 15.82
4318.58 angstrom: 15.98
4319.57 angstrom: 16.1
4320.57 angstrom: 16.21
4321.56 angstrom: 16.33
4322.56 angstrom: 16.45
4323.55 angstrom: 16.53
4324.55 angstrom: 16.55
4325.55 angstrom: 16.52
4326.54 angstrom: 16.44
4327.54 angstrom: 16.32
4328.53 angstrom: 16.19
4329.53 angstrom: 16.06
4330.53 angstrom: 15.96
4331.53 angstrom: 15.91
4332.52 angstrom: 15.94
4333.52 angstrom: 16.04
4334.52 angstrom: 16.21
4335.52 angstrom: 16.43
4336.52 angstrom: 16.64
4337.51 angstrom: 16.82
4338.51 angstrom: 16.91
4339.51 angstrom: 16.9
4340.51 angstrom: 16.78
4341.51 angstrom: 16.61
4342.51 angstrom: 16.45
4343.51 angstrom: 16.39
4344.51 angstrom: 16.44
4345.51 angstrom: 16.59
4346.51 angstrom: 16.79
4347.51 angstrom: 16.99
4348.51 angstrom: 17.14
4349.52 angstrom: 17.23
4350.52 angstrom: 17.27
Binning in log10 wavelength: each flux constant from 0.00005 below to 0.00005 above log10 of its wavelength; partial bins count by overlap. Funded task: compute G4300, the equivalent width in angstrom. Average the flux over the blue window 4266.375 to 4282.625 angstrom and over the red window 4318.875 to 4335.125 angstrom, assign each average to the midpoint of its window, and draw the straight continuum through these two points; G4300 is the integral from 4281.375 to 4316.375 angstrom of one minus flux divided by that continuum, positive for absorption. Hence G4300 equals 4.8 angstrom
